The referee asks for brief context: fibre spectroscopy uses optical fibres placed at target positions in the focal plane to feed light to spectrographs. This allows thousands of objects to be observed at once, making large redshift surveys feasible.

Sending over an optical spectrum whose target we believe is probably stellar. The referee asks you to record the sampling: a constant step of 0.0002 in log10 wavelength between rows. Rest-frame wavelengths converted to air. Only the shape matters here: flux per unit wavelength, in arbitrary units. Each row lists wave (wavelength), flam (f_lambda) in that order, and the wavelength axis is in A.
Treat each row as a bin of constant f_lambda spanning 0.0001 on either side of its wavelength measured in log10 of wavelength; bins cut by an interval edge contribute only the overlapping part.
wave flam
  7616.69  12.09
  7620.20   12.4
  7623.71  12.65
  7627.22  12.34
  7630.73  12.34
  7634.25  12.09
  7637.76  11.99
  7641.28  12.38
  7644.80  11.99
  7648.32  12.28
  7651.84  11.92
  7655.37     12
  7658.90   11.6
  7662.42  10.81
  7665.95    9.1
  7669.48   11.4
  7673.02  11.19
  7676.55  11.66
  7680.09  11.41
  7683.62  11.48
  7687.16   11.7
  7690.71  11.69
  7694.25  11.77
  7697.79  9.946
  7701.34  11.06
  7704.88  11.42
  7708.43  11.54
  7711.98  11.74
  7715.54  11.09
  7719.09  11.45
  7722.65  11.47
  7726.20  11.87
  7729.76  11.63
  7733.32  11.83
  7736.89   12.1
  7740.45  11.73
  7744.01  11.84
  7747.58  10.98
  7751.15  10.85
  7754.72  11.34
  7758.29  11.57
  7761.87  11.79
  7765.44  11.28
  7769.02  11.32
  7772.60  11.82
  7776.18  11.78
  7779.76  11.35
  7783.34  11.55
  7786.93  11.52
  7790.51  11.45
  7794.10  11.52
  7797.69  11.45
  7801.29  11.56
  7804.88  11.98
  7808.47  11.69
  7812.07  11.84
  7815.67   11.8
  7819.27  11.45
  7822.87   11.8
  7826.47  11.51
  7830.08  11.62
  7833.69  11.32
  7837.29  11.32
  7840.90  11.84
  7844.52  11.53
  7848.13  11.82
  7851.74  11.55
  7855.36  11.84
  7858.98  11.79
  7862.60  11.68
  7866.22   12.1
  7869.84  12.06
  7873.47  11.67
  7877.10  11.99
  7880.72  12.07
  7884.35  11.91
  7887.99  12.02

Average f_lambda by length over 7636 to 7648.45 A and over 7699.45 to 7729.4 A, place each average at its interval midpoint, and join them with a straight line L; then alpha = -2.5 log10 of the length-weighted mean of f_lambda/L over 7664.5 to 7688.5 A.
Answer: 0.06 mag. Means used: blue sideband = 12.1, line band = 11.2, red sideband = 11.5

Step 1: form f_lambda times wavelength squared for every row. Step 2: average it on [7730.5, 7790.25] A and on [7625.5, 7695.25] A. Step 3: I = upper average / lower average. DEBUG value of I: 1.02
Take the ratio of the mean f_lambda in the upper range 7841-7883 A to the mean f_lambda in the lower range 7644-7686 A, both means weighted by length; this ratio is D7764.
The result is 1.04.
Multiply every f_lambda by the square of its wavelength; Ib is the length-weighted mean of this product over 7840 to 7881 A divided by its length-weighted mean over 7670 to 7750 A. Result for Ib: 1.07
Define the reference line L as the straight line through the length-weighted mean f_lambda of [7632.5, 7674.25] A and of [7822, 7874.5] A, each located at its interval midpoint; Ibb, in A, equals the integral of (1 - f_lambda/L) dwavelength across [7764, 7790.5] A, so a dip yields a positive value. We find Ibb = 0.3 A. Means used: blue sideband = 11.6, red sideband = 11.7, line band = 11.5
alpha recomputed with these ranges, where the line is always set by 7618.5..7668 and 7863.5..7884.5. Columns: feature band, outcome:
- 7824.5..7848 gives 0.04 mag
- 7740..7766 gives 0.05 mag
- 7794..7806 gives 0.03 mag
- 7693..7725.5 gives 0.06 mag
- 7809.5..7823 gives 0.02 mag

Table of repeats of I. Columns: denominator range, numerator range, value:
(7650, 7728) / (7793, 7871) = 1.07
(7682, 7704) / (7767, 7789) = 1.05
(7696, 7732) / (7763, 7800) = 1.03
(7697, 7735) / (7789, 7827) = 1.05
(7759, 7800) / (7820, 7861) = 1.02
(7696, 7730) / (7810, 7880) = 1.07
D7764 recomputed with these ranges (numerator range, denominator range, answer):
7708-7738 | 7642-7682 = 1.02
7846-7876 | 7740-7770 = 1.04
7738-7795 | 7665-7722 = 1.02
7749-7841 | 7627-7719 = 1.00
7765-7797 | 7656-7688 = 1.03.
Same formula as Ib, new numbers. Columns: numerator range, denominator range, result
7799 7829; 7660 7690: 1.09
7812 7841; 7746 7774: 1.04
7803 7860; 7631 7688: 1.05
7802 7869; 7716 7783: 1.04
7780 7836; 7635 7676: 1.05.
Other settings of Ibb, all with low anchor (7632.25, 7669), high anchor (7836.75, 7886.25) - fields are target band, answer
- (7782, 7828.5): 0.52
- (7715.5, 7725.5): 0.21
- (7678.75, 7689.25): 0.09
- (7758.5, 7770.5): 0.24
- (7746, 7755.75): 0.56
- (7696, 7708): 0.79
